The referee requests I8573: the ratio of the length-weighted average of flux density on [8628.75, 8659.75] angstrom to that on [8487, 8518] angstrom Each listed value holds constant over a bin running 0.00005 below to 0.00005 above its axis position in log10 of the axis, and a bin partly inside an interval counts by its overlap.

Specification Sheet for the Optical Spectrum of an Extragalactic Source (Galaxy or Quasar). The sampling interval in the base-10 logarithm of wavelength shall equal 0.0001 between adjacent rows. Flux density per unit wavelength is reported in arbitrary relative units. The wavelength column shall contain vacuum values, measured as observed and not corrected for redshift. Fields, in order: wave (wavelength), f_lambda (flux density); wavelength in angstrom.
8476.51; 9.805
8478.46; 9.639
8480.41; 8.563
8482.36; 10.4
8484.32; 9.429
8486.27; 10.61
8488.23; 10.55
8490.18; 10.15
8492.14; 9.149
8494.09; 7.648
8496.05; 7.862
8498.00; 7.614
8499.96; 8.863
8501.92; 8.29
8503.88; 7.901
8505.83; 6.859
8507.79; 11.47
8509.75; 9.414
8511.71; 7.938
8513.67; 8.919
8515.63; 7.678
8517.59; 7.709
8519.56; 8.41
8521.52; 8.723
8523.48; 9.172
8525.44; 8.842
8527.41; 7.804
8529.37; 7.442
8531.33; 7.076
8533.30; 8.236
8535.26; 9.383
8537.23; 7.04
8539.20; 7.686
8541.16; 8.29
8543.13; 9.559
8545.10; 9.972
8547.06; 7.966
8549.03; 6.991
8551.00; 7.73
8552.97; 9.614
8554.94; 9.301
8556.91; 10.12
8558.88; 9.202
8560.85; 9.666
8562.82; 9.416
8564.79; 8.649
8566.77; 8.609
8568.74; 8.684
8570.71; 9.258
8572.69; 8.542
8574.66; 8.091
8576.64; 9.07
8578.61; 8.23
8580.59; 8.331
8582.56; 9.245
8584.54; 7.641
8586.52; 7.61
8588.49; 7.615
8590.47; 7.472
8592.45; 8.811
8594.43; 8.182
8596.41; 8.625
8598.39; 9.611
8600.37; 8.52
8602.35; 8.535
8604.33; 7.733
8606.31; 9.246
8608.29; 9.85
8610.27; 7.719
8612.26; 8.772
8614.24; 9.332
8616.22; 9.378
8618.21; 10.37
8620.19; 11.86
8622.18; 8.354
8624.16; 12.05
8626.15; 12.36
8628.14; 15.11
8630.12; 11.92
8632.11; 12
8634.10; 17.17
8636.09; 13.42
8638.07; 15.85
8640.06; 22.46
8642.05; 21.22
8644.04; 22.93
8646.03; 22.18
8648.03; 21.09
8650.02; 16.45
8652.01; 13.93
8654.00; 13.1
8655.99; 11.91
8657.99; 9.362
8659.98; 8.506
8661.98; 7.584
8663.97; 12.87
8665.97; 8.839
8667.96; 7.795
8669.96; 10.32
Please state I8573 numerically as 1.9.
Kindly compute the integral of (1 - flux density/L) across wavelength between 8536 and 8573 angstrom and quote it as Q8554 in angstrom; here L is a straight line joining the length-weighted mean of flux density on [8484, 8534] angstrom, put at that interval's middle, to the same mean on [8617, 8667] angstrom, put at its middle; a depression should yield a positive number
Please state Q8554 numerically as 6.1 angstrom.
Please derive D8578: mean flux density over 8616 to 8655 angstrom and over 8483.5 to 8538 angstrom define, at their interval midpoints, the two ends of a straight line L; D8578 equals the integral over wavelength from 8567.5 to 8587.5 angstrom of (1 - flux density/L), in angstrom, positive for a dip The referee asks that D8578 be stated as 6.0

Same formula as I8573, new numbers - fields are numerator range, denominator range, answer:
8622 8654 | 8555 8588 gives 1.85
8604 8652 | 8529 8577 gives 1.60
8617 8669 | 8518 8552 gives 1.68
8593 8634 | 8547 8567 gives 1.14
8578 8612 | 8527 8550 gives 1.04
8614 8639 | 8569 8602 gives 1.46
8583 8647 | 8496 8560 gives 1.38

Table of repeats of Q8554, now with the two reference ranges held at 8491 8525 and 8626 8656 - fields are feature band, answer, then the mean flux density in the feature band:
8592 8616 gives 9.41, 8.77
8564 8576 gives 3.56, 8.64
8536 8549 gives 2.79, 8.33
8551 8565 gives 2.68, 9.35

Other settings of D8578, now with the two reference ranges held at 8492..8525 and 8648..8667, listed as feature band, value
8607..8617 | 1.7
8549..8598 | 6.4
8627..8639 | -3.0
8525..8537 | 1.2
